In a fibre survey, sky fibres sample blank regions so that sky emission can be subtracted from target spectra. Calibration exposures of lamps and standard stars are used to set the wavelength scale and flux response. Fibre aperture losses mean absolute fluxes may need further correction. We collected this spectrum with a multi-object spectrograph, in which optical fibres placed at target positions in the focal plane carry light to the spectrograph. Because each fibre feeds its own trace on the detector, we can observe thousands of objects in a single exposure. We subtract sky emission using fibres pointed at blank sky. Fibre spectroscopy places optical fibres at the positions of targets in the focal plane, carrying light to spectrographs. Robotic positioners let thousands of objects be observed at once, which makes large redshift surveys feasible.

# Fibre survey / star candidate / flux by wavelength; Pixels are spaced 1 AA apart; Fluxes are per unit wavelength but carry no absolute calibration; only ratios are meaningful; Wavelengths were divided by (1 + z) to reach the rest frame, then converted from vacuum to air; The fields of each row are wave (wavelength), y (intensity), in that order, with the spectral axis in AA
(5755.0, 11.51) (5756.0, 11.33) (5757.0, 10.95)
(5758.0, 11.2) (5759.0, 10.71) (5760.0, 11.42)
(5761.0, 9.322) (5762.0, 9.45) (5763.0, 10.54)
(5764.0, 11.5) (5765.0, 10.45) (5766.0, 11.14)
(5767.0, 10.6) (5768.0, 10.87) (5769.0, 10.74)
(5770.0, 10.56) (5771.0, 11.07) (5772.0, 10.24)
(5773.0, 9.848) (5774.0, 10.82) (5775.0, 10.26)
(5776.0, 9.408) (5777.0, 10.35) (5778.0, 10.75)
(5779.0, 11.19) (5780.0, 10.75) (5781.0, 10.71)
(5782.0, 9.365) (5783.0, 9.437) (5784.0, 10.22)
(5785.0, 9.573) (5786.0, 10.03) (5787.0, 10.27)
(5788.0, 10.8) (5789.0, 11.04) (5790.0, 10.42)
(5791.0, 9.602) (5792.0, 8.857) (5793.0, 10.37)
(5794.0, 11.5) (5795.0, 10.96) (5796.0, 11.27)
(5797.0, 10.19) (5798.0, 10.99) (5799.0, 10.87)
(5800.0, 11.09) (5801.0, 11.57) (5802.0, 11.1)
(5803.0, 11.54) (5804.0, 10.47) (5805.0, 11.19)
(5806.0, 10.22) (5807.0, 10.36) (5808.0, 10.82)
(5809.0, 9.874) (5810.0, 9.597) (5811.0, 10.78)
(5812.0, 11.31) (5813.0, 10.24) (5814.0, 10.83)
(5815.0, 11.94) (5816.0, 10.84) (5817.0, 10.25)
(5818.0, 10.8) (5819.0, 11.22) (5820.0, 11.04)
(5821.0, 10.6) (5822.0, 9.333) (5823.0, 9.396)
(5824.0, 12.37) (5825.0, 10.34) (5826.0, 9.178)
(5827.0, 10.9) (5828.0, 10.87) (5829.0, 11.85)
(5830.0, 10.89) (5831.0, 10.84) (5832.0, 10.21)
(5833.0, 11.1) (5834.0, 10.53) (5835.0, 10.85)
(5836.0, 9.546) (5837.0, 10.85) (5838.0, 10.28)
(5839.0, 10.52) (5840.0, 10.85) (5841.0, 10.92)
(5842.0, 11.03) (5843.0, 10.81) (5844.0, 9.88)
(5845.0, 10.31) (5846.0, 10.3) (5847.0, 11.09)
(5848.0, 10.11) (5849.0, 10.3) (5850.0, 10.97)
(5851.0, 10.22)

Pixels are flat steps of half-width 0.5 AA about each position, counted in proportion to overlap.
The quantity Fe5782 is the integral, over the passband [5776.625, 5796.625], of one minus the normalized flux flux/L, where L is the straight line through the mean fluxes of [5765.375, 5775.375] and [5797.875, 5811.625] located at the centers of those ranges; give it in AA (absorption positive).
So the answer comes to 0.6 AA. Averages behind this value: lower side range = 10.6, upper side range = 10.7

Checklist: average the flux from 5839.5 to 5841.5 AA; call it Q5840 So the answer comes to 10.9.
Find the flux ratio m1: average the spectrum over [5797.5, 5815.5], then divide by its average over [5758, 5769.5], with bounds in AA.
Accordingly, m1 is 1.0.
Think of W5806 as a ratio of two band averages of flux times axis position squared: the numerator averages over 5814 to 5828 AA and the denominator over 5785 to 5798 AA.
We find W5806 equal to 1.0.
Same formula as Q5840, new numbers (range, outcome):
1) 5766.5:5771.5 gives 10.8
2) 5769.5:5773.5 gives 10.4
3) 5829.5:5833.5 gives 10.8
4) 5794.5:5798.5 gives 10.9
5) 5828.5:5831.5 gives 11.2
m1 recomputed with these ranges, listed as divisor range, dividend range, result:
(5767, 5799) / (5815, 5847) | 1.02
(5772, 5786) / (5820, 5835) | 1.04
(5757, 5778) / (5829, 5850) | 1.01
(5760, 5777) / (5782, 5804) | 1.01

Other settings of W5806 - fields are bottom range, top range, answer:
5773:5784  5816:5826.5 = 1.03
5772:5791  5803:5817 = 1.05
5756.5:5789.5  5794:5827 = 1.04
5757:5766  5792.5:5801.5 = 1.05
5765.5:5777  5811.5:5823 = 1.04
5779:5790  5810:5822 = 1.06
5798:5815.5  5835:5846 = 0.98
